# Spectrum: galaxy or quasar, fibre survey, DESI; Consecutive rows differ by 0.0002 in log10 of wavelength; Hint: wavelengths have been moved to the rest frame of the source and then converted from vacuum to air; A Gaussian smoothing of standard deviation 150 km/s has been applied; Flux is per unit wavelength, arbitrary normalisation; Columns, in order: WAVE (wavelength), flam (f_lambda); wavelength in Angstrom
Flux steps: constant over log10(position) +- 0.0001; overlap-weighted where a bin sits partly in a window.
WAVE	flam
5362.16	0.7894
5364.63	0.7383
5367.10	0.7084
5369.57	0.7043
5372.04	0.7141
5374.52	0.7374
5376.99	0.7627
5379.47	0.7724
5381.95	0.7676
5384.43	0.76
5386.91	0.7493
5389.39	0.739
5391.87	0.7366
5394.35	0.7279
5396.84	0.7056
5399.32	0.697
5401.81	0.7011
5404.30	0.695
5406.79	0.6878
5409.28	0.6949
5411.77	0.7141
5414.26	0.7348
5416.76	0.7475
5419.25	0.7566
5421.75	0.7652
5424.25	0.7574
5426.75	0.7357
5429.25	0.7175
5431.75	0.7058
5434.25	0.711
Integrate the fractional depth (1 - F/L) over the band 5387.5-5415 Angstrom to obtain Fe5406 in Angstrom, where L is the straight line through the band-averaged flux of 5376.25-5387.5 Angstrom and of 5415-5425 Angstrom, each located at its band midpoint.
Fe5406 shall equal 1.67 Angstrom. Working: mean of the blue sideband 0.763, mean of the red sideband 0.755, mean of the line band 0.713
